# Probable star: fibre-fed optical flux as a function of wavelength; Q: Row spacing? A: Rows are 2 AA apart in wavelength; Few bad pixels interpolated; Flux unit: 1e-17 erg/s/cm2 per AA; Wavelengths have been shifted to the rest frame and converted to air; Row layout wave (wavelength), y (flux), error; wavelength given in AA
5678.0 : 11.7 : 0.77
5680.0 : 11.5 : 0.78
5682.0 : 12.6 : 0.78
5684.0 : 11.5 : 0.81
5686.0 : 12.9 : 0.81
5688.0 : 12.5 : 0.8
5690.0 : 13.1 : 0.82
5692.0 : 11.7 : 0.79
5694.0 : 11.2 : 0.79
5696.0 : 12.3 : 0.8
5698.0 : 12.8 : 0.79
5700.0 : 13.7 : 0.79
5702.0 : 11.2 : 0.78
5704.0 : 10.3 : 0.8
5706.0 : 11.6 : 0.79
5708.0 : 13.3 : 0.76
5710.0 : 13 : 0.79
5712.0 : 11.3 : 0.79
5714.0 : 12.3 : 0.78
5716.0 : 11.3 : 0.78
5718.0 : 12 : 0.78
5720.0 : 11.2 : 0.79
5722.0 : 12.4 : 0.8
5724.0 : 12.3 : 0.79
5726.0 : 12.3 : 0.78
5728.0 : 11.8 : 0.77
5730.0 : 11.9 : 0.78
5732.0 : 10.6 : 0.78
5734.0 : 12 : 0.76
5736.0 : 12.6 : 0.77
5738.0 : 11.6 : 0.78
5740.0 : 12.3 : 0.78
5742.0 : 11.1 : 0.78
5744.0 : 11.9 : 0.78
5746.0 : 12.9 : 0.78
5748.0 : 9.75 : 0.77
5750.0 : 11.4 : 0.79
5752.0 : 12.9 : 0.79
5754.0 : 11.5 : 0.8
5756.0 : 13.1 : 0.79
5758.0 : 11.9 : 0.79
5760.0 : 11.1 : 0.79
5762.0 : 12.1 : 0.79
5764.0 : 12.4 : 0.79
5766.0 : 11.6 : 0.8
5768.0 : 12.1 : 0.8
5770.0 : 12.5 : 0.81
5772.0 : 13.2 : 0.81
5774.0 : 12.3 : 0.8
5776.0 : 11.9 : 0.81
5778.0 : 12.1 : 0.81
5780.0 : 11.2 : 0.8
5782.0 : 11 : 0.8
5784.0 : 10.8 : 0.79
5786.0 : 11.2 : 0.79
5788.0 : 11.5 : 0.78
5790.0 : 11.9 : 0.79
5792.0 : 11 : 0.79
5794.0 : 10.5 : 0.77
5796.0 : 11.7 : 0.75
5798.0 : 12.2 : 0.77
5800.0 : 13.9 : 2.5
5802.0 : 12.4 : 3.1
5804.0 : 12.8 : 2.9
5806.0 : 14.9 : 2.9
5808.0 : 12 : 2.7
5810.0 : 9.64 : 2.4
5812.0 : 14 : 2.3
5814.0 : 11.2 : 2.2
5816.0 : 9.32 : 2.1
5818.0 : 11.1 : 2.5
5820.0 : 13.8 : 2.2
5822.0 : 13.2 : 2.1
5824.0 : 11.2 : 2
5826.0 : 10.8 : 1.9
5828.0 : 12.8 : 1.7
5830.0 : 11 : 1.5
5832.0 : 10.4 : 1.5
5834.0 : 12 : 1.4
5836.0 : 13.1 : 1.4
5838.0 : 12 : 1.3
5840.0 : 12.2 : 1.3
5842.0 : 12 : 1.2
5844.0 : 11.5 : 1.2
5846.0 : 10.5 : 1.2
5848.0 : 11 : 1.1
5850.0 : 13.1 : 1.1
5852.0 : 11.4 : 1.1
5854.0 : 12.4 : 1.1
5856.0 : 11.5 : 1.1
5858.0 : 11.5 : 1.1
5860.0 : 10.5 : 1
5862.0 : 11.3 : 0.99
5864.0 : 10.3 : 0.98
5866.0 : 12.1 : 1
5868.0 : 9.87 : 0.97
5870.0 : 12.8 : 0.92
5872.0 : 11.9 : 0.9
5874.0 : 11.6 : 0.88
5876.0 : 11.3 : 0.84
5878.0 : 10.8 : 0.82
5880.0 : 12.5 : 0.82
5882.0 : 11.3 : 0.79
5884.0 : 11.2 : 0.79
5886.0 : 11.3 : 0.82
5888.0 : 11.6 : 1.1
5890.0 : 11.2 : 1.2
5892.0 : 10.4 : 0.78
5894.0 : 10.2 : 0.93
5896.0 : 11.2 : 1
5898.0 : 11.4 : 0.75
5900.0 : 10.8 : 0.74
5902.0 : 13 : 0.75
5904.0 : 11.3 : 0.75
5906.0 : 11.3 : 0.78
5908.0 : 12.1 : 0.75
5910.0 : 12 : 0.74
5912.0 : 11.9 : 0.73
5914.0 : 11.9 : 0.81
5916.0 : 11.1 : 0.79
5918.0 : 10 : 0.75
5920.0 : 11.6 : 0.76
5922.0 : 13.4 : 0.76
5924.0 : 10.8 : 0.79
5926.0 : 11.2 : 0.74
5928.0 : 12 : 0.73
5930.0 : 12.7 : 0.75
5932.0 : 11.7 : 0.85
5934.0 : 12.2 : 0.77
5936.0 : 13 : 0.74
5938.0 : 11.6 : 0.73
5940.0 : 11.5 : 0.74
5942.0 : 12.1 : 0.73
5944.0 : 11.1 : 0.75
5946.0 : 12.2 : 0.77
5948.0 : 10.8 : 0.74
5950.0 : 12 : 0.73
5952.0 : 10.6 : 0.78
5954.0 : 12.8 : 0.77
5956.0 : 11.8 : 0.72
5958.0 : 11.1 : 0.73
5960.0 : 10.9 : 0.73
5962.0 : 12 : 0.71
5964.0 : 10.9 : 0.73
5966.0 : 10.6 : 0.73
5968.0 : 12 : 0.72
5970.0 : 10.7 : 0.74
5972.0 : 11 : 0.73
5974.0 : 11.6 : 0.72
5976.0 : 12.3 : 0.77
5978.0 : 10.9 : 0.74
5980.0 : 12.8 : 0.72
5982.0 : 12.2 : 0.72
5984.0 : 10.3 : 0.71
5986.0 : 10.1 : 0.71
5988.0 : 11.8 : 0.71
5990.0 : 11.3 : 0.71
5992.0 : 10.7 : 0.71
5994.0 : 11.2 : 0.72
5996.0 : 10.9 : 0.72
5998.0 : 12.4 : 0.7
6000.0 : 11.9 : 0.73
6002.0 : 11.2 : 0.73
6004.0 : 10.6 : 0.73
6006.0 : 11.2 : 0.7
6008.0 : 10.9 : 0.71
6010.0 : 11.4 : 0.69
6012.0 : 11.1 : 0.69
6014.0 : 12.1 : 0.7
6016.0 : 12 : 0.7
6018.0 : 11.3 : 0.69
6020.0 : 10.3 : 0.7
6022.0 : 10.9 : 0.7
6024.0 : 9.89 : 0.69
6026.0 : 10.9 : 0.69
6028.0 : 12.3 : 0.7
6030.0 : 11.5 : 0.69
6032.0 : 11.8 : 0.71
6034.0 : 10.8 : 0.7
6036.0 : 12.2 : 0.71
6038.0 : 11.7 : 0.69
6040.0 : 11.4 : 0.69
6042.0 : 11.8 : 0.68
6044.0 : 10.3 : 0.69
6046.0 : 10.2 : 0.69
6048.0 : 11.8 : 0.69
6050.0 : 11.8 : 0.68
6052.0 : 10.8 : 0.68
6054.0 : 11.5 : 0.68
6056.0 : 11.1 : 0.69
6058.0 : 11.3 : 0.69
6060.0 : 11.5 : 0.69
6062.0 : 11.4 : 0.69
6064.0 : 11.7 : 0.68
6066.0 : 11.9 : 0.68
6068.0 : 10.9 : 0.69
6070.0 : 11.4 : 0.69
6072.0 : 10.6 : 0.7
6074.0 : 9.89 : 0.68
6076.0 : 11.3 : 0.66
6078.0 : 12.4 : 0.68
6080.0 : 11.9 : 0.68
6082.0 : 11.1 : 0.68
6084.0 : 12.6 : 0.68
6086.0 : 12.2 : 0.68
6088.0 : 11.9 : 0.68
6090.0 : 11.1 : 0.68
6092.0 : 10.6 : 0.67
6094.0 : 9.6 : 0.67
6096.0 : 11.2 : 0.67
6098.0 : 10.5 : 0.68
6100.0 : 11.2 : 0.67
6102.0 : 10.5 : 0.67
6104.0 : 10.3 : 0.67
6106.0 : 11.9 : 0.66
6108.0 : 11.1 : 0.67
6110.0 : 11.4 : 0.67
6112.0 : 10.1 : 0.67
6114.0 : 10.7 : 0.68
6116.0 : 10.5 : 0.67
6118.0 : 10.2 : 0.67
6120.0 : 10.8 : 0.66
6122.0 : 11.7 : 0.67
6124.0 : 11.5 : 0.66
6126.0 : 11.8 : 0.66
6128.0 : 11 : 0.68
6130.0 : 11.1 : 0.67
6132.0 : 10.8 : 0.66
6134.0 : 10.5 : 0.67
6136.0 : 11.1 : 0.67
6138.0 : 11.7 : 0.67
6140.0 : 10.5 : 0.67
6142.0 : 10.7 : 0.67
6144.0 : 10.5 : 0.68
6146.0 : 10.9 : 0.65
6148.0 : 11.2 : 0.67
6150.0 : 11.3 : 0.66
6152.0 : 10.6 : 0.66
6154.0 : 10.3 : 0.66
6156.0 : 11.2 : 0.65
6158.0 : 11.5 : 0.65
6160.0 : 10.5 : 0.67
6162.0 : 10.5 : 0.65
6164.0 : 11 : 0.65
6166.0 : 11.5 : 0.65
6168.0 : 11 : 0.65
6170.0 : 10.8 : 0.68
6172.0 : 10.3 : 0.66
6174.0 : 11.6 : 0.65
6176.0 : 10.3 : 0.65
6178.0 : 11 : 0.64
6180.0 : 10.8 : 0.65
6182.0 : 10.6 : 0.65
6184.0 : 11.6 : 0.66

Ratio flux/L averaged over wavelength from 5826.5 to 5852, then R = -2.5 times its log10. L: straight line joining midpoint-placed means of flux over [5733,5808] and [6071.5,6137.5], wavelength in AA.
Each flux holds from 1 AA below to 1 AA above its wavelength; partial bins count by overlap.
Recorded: 0.003 mag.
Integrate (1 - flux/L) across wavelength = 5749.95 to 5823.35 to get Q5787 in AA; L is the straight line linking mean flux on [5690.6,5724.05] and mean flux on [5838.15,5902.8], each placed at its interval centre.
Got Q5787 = -1.7 AA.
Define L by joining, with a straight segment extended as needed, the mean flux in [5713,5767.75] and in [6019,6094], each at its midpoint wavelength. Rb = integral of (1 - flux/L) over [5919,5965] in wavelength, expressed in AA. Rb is -0.96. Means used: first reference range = 11.9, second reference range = 11.3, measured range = 11.7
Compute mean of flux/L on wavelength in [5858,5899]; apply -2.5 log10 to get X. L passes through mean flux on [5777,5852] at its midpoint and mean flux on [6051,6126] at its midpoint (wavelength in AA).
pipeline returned 0.04 mag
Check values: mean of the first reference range 11.8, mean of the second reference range 11.2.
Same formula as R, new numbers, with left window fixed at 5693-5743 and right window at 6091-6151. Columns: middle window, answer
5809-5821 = 0.02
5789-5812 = -0.04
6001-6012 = 0.01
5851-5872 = 0.02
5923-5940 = -0.05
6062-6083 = -0.03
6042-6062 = -0.01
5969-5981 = -0.03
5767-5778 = -0.05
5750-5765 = -0.02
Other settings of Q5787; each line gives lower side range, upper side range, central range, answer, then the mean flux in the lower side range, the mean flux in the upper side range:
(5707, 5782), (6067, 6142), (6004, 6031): 0.2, 12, 11.1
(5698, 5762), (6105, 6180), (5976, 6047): -0.2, 11.9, 10.9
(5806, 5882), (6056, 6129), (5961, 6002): 0.0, 11.7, 11.2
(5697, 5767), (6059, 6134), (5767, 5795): 0.4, 11.9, 11.1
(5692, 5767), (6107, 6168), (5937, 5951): -0.3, 11.9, 10.9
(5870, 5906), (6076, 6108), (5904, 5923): -0.5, 11.4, 11.3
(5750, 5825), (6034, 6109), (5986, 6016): 0.3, 12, 11.3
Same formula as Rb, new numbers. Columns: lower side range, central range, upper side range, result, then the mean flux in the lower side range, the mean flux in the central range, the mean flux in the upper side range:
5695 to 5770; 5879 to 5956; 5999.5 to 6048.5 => -0.70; 11.9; 11.6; 11.2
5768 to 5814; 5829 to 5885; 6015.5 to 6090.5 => 1.45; 12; 11.5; 11.3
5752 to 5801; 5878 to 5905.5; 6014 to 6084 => 0.76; 11.9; 11.3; 11.3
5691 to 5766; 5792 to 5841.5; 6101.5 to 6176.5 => -1.20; 11.9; 12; 10.9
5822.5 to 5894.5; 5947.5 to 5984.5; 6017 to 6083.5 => -0.32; 11.5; 11.5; 11.3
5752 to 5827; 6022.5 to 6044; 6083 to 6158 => -0.22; 11.9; 11.4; 11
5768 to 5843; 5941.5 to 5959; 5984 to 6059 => -0.20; 11.9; 11.6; 11.2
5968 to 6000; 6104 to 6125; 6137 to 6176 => 0.13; 11.4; 11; 10.9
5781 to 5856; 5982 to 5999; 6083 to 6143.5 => 0.30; 11.8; 11.2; 11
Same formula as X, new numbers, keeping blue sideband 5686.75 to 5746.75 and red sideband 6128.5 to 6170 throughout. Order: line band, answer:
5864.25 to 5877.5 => 0.01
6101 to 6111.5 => 0.00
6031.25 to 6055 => -0.01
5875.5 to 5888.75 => 0.02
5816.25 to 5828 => -0.02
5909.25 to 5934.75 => -0.02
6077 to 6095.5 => -0.04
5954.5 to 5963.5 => -0.01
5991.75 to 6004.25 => 0.00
